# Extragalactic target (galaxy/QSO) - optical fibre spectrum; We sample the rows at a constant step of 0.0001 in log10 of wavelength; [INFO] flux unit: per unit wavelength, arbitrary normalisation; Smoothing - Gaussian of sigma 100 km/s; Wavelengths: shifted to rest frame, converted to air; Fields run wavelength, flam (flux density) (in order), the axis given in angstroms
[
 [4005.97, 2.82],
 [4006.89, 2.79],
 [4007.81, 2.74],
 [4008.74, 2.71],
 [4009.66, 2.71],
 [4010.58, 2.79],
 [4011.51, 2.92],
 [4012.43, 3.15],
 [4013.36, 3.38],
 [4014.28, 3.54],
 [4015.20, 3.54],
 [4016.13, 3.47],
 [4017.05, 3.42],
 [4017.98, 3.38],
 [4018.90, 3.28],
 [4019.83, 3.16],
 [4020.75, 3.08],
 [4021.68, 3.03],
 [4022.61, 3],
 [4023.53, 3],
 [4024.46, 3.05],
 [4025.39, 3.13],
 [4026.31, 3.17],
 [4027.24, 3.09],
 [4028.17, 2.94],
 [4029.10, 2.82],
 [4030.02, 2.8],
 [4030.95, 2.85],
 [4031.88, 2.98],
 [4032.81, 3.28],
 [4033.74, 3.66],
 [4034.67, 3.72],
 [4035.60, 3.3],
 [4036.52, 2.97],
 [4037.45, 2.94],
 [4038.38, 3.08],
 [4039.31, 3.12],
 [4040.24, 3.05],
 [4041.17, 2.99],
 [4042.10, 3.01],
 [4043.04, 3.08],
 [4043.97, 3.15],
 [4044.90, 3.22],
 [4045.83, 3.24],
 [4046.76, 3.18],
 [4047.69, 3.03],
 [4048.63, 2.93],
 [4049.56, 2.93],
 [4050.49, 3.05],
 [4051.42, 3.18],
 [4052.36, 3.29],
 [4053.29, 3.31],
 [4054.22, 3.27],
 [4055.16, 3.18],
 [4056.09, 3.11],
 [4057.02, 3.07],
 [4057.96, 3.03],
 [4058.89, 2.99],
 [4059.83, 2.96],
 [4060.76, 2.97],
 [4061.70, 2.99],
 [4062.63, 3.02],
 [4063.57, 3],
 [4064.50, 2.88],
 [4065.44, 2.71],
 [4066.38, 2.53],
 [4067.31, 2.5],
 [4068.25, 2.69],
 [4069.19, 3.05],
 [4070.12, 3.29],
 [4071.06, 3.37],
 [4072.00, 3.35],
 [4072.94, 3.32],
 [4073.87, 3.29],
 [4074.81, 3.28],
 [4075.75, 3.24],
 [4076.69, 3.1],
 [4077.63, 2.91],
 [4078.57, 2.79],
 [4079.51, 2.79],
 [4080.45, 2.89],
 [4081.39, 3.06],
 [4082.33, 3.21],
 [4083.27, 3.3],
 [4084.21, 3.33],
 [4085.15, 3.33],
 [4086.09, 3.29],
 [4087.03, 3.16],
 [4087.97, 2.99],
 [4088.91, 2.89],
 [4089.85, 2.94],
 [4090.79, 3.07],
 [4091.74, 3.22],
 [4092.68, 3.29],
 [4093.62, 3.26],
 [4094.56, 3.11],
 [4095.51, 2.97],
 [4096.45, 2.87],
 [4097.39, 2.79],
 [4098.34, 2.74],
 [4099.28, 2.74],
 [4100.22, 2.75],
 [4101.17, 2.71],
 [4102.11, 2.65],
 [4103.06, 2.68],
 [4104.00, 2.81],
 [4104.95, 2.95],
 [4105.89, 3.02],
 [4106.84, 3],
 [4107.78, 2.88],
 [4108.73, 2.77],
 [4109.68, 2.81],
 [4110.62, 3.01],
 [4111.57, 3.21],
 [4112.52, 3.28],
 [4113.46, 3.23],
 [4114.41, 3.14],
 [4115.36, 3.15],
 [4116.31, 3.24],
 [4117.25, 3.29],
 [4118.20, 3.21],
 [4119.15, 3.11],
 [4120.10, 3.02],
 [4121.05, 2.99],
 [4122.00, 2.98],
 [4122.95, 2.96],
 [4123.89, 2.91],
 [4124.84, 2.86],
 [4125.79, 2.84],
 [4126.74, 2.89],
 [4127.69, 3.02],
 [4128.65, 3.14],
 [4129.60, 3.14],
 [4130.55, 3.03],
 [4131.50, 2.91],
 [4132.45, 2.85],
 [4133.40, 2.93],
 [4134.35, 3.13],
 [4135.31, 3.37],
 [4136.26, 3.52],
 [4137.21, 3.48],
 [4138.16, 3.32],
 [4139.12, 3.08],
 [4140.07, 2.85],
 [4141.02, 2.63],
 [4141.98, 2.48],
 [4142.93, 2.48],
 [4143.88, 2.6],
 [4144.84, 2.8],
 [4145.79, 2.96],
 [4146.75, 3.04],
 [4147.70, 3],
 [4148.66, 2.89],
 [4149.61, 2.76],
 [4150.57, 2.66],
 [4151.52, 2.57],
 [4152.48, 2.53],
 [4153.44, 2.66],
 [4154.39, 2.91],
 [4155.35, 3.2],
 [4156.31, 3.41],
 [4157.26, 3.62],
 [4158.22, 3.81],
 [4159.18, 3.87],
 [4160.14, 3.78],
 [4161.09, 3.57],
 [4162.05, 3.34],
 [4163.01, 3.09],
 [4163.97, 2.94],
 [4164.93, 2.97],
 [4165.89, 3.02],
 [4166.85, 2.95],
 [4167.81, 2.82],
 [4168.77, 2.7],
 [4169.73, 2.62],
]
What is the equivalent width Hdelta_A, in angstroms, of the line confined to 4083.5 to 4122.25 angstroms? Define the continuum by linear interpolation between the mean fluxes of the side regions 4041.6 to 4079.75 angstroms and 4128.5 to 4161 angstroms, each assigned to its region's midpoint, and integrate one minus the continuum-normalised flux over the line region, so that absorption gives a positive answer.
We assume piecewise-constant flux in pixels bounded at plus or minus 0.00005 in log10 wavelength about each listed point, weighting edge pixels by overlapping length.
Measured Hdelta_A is 0.4 angstroms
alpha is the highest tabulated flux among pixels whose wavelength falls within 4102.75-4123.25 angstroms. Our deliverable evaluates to 3.29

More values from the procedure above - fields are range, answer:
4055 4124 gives 3.37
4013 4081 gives 3.72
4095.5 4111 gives 3.02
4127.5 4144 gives 3.52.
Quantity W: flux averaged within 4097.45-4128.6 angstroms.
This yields 2.96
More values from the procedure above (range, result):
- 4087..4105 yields 2.92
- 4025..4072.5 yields 3.07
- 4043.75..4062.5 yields 3.1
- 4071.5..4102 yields 3.06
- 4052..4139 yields 3.04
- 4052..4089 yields 3.07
